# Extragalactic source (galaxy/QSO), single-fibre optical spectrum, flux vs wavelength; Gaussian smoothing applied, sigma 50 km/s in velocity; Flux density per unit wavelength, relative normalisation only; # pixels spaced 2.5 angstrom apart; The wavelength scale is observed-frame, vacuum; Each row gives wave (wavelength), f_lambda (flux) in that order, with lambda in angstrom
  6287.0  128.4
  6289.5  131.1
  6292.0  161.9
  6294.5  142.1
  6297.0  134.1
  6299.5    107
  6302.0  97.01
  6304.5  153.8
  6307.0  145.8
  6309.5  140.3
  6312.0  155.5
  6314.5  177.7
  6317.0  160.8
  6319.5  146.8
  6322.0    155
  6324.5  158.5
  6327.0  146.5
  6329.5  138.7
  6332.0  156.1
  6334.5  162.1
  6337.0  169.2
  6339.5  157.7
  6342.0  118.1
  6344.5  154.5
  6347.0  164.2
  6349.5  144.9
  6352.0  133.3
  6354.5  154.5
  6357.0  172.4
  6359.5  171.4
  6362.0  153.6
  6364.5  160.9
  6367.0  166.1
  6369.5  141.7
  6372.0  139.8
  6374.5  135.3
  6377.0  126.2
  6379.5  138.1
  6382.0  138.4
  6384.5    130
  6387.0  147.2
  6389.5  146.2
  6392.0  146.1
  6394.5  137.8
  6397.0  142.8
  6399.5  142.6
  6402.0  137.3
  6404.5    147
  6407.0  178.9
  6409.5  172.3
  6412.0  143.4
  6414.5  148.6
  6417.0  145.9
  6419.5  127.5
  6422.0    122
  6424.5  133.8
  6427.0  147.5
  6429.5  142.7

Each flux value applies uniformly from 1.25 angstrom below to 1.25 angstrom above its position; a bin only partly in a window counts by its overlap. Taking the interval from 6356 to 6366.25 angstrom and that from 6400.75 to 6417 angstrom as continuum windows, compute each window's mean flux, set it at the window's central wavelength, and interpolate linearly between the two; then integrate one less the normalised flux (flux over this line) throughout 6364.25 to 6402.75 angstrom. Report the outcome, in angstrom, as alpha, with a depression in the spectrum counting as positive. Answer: 4.3 angstrom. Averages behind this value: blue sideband 164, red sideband 154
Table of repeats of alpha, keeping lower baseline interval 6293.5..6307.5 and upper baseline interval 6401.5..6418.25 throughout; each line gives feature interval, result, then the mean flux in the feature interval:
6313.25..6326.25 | -2.53 angstrom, 159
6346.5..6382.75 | -1.45 angstrom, 149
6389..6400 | 0.55 angstrom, 143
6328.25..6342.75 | -1.53 angstrom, 151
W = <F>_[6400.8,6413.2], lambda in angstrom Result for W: 156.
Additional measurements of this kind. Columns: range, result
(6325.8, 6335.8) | 151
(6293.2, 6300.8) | 128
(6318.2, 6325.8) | 153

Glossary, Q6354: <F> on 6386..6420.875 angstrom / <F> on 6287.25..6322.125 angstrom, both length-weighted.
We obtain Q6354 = 1.03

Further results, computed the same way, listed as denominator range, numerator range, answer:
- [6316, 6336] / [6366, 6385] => 0.91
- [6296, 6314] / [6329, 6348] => 1.13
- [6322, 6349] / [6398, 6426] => 0.95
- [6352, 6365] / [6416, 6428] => 0.84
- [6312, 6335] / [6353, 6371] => 1.02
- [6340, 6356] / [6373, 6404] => 0.95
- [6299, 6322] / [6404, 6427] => 1.01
